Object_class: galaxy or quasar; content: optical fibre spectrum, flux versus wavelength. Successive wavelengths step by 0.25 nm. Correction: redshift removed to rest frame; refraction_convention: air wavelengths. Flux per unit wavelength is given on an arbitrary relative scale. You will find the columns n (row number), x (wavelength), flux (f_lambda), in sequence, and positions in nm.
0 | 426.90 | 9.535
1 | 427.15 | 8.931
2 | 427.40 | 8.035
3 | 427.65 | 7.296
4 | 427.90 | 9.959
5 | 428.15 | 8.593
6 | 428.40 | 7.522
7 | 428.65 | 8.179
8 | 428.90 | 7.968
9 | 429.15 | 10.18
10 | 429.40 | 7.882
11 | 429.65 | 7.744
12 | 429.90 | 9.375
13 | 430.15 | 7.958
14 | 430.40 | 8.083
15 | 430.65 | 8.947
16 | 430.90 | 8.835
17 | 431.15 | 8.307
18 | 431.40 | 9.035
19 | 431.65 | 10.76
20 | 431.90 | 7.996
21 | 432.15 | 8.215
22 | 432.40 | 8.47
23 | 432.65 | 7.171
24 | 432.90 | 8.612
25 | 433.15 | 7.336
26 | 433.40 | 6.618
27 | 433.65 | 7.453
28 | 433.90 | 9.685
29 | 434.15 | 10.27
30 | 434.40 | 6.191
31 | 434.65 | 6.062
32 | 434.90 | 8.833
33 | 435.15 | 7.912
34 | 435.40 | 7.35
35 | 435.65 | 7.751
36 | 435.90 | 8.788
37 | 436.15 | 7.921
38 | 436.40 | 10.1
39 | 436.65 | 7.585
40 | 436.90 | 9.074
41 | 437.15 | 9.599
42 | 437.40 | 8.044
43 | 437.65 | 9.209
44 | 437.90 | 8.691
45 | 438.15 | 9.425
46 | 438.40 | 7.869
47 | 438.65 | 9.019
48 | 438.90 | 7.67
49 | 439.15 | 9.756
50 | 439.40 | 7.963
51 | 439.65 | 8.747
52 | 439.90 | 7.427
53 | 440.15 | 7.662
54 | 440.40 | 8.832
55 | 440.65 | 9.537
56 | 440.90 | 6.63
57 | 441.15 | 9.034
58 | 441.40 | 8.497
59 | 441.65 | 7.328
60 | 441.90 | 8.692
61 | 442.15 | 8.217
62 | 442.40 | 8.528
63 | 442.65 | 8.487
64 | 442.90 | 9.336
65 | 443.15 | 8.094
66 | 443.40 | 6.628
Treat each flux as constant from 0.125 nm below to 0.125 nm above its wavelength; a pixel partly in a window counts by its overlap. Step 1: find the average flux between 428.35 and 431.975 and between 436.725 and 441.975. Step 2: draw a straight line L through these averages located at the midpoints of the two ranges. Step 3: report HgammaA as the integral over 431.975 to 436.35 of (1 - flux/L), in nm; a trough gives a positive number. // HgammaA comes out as 0.31 nm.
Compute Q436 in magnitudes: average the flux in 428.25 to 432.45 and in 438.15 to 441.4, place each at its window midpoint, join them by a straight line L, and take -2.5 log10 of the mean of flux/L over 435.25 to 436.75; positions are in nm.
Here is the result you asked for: 0.03 mag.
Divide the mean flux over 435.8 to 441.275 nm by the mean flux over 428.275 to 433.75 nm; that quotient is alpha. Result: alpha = 1.0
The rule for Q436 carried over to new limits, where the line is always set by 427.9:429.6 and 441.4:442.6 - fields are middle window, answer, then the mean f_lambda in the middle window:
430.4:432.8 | -0.02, 8.61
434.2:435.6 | 0.13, 7.46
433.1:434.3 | 0.01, 8.29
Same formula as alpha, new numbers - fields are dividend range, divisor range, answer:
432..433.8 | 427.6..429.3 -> 0.90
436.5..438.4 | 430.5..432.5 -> 0.99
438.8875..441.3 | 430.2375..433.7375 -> 1.01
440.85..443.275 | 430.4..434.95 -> 1.01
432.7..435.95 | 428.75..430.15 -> 0.92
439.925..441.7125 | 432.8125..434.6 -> 1.03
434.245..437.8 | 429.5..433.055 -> 0.96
